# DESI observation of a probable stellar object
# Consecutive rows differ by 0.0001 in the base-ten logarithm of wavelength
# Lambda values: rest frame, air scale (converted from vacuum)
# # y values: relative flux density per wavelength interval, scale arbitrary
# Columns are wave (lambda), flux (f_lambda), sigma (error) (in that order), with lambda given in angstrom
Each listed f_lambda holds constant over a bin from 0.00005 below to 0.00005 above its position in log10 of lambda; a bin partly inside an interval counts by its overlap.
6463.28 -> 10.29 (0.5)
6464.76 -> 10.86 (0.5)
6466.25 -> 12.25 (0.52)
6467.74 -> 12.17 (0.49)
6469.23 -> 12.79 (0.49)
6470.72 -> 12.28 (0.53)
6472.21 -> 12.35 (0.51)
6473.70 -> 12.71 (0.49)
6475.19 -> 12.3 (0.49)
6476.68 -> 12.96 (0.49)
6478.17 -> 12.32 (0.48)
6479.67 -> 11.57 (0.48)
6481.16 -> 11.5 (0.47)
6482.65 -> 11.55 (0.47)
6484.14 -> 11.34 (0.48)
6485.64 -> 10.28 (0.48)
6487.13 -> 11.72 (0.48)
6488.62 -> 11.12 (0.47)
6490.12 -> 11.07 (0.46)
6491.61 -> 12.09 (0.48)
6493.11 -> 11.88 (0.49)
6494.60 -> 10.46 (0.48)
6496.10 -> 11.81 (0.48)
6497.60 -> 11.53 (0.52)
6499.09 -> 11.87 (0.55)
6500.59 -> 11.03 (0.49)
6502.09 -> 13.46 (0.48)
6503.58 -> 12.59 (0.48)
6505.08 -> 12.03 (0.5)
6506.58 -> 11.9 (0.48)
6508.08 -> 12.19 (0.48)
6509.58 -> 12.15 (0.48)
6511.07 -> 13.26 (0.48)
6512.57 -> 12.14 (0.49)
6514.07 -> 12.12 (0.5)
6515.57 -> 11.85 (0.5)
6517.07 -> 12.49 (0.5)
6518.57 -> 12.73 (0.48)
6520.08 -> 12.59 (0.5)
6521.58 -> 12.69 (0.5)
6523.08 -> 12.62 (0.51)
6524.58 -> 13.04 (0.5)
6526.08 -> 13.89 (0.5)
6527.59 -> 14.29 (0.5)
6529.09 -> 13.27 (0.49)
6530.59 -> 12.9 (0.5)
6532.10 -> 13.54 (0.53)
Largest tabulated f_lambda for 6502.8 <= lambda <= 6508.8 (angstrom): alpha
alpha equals 12.59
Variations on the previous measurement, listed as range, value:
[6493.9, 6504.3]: 13.46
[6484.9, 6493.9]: 12.09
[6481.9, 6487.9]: 11.72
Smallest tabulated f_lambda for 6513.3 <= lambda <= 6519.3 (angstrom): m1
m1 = 11.85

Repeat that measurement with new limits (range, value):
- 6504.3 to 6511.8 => 11.9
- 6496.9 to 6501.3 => 11.03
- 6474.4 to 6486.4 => 10.28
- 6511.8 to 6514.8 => 12.12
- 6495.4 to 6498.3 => 11.53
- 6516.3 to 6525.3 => 12.49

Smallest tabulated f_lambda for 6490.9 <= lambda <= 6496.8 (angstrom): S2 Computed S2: 10.46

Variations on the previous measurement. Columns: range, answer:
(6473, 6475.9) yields 12.3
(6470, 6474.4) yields 12.28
